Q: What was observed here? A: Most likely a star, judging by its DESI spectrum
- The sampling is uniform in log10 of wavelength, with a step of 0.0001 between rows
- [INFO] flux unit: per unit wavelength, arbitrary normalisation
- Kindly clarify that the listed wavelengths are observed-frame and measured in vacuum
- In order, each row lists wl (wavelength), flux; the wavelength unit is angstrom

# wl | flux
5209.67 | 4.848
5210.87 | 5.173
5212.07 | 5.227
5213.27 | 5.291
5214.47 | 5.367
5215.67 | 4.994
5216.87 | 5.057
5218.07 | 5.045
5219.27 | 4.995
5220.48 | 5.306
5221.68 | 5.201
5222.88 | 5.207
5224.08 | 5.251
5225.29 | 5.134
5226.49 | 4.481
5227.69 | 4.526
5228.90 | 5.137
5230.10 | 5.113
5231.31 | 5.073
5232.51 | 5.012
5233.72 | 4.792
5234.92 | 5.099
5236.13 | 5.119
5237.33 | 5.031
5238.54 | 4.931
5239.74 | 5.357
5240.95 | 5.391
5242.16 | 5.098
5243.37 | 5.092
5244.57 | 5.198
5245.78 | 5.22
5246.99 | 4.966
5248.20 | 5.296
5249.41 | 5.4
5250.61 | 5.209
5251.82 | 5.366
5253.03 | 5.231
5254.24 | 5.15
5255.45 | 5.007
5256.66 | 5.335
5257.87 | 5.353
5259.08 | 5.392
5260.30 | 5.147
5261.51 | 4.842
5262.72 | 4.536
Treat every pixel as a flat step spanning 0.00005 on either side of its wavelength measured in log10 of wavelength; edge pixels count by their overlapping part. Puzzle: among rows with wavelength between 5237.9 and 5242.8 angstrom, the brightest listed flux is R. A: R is 5.391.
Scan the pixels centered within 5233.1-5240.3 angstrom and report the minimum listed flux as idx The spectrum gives 4.792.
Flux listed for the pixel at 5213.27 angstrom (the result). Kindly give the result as 5.291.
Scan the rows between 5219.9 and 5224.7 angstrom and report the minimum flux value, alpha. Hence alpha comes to 5.201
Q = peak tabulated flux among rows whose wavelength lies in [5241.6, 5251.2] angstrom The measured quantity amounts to 5.4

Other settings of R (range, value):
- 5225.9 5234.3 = 5.137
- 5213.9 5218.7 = 5.367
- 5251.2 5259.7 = 5.392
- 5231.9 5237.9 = 5.119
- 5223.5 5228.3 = 5.251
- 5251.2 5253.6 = 5.366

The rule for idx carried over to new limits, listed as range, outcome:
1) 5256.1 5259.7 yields 5.335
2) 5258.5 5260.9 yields 5.147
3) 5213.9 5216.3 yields 4.994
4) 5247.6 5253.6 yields 5.209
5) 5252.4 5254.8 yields 5.15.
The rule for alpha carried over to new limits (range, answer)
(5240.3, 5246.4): 5.092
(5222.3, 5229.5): 4.481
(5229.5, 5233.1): 5.012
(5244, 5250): 4.966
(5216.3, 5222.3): 4.995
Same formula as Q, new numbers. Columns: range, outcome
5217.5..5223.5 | 5.306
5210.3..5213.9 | 5.291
